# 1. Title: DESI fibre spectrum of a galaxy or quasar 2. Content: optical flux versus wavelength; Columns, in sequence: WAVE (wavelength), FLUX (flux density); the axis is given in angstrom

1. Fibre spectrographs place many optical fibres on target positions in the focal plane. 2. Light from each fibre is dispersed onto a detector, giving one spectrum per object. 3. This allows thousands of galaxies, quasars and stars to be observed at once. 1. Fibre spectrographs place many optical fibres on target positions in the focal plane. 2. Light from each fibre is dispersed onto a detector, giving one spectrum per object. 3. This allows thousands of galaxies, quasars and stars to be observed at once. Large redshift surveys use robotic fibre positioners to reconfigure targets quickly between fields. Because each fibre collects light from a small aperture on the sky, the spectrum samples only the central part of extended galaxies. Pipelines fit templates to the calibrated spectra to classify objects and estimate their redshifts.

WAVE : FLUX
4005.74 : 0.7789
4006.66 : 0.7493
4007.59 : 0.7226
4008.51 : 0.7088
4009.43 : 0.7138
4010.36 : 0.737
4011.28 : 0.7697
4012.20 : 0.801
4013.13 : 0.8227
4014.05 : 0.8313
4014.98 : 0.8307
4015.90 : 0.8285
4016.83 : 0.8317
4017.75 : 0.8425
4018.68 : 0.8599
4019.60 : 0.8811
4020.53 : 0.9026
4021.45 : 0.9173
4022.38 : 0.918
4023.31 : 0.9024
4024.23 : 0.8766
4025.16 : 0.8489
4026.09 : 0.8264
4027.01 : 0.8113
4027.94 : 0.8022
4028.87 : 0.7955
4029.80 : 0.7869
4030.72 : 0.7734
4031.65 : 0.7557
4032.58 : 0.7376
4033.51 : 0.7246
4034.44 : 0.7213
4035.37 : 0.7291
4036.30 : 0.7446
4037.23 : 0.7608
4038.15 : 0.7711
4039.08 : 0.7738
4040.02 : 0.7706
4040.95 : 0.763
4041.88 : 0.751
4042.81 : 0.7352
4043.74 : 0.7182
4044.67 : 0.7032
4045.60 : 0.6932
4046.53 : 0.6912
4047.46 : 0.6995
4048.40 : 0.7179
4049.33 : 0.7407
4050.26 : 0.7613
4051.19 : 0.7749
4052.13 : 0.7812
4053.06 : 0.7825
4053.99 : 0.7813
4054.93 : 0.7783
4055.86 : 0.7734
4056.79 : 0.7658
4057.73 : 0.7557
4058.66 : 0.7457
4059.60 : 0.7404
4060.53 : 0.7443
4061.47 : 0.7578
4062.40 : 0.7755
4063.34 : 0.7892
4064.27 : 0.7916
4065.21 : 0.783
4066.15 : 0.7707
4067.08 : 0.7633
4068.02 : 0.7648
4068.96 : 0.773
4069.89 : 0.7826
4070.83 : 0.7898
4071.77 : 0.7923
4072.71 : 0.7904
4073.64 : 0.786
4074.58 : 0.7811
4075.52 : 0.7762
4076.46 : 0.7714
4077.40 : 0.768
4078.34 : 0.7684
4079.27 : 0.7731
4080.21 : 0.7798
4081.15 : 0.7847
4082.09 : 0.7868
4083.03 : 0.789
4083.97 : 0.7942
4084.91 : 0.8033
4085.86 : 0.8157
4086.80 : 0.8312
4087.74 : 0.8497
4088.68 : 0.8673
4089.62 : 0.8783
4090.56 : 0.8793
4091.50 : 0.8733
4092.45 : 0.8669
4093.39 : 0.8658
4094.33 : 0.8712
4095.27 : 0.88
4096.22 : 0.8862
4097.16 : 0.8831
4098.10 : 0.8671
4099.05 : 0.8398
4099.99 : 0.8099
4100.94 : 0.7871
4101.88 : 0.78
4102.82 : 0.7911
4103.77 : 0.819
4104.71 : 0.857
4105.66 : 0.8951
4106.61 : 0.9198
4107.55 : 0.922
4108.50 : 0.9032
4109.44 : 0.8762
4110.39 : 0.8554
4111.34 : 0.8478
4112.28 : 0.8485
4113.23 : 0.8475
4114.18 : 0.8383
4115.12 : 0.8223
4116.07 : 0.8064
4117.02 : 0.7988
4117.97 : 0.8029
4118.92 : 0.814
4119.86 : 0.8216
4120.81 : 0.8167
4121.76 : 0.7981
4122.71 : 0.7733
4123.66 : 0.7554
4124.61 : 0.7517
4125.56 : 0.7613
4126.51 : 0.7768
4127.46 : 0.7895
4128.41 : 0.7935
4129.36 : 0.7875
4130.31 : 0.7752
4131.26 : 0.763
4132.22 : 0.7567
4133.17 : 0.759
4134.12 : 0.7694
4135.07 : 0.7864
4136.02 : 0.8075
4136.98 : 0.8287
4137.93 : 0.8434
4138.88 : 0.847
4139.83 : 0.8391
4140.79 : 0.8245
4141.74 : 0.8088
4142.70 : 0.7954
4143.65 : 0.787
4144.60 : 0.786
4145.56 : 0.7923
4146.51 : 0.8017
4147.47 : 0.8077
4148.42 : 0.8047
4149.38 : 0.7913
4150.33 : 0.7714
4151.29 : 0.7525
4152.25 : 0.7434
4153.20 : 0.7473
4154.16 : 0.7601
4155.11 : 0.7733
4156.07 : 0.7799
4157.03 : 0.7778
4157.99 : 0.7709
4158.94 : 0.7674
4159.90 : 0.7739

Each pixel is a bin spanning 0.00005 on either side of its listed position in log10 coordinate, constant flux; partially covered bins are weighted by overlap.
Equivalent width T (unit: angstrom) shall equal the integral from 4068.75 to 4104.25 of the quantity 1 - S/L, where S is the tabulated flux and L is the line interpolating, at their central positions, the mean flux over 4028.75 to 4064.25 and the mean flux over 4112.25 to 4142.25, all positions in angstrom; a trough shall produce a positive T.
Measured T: -1.9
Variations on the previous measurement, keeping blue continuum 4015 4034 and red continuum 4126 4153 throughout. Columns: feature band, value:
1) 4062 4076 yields 0.6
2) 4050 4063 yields 0.9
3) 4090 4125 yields -1.6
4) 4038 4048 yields 1.1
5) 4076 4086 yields 0.3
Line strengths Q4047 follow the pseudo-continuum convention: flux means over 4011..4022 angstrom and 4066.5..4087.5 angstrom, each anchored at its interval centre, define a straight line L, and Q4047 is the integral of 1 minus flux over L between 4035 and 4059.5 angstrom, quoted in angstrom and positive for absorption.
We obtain 2.0 angstrom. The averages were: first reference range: 0.845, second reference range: 0.785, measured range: 0.749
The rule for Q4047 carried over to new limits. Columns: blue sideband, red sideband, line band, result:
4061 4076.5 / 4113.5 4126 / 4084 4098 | -1.3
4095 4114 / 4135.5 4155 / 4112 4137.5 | 1.0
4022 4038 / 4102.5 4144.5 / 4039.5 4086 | 2.1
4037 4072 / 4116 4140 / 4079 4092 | -0.8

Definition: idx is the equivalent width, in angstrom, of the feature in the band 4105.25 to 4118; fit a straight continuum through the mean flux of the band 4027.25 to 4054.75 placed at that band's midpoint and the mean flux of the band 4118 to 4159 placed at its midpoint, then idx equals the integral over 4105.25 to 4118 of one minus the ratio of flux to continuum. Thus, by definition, -1.3 angstrom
